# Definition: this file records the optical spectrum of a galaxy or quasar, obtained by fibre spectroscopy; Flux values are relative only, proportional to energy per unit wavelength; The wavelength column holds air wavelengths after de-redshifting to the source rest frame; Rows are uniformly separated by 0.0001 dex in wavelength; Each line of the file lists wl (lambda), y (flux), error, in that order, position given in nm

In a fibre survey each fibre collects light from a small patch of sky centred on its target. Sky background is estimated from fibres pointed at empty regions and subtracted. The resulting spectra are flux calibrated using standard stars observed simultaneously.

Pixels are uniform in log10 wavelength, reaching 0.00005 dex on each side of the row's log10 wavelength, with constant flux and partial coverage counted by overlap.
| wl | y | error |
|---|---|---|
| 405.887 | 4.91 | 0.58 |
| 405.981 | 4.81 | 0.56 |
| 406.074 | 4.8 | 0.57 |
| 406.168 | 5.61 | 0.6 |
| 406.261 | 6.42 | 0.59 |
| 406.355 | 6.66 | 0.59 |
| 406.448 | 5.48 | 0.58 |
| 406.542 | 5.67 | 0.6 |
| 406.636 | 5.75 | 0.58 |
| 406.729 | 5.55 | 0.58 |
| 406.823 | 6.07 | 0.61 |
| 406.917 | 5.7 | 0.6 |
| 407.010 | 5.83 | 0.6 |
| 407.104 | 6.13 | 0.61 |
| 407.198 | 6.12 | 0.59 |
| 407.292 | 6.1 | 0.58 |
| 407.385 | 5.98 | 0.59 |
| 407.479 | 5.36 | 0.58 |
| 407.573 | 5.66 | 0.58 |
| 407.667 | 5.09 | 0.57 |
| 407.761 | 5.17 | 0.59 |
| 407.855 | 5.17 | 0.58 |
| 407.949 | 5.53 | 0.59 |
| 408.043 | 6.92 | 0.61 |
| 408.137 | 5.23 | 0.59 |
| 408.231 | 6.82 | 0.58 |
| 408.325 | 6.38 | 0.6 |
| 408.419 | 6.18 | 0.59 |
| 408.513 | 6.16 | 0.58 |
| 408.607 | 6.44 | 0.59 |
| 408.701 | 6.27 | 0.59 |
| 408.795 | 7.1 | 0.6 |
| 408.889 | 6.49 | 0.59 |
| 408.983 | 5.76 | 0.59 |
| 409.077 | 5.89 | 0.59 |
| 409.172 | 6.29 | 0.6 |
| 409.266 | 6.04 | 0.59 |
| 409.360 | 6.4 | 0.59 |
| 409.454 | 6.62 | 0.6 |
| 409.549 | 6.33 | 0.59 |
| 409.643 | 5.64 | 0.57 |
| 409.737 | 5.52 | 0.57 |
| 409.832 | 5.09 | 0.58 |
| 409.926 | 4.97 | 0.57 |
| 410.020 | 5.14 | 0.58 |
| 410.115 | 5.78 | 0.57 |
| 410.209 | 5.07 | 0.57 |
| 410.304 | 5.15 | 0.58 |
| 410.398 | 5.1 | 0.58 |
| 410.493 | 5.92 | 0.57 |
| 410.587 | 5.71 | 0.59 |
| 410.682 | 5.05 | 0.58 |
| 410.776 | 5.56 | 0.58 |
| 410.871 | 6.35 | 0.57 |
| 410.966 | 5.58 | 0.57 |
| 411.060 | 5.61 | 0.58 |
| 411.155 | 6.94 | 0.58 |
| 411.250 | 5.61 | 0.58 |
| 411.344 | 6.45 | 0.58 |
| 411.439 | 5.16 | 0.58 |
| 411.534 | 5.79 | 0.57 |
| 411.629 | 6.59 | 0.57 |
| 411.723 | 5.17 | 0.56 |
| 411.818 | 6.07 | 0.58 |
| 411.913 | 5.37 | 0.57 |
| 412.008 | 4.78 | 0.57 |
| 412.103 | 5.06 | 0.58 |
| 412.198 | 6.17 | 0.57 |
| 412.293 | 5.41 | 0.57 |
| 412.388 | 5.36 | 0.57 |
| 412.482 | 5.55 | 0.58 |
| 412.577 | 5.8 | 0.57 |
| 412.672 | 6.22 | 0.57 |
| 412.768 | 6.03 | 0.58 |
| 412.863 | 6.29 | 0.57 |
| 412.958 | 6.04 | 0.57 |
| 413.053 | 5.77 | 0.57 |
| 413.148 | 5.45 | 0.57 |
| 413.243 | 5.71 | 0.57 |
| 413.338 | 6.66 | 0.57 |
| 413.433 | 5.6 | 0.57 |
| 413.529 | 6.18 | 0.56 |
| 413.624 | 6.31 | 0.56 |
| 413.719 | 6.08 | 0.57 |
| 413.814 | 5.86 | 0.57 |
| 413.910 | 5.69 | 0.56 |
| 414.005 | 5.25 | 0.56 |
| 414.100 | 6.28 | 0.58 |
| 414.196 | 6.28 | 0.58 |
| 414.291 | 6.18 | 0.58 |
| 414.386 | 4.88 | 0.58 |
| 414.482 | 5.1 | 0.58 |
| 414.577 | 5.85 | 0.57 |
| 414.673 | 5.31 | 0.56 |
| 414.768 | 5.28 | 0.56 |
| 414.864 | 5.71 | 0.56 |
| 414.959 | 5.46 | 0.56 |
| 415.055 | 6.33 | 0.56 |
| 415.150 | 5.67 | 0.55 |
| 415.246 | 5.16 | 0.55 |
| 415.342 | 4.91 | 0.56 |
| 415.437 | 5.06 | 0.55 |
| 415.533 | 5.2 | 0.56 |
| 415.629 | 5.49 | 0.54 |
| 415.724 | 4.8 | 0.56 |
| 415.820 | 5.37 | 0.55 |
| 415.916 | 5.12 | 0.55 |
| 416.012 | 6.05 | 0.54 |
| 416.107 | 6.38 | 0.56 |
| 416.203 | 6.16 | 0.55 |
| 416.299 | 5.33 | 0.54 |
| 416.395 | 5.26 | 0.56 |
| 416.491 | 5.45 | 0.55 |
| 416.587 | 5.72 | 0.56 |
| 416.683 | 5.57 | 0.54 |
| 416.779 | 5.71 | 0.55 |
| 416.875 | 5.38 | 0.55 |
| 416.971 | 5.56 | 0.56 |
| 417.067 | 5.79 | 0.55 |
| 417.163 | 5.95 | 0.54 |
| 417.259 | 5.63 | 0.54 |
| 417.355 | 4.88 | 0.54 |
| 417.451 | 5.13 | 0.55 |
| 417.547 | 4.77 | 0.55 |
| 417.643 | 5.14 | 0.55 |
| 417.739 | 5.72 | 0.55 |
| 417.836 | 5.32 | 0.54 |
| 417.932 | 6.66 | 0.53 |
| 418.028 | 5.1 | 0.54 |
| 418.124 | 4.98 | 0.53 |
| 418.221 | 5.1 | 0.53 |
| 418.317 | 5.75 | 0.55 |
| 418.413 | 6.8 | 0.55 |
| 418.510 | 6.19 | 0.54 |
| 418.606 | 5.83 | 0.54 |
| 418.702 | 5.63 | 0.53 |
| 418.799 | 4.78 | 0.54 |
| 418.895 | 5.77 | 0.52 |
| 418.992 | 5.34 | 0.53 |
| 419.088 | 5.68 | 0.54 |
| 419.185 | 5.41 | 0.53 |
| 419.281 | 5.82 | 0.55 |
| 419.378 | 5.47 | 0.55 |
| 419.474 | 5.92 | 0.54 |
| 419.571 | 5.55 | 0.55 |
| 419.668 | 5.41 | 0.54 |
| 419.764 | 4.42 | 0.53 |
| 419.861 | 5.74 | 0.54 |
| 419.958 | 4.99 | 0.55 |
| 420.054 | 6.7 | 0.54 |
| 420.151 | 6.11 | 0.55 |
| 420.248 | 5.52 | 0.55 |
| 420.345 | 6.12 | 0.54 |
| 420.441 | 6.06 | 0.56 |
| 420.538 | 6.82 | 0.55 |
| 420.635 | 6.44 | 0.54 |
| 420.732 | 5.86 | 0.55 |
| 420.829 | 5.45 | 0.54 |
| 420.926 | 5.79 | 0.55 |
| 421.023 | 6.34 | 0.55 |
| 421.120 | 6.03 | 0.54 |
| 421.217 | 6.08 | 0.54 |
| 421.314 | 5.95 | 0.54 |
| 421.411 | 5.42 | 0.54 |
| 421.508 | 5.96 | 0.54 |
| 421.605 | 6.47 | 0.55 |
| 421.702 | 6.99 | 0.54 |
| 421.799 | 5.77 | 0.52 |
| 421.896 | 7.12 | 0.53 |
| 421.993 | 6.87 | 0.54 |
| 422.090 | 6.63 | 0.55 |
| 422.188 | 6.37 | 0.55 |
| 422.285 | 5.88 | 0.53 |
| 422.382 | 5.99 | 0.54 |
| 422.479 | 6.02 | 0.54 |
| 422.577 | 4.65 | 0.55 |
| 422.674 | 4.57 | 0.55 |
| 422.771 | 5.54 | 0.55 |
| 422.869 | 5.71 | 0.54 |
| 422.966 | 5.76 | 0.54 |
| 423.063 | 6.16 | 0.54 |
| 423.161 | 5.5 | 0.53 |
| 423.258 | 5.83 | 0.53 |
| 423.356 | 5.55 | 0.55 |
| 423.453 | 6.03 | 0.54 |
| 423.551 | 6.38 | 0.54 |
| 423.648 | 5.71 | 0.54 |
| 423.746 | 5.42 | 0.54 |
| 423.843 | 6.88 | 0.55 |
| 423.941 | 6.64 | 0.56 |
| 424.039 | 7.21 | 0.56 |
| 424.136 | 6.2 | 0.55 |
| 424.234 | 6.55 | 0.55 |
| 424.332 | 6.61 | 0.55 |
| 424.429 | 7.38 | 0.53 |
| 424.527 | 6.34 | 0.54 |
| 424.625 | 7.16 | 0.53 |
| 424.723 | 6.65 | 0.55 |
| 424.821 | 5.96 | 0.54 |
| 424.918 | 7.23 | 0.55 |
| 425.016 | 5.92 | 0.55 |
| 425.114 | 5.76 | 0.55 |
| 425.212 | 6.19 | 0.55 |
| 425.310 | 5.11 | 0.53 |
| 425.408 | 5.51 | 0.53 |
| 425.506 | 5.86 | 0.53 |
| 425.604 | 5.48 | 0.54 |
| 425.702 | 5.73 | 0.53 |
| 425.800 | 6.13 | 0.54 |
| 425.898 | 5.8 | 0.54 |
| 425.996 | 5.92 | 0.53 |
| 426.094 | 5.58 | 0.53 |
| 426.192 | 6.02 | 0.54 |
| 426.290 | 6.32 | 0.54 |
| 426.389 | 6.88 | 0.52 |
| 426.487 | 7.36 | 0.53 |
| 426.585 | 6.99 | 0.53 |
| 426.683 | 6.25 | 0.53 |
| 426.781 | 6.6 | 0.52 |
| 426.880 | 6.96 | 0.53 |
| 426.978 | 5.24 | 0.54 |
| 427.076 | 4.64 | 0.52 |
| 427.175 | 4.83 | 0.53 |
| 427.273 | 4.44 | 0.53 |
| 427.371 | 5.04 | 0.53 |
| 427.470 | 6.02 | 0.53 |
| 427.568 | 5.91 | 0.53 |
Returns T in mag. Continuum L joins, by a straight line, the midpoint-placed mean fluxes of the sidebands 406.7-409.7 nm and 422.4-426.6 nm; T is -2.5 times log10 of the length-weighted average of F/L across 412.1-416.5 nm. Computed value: 0.07 mag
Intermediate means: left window 6.01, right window 6.09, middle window 5.68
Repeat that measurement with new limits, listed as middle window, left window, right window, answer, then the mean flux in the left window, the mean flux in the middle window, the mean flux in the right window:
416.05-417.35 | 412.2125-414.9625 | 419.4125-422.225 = 0.043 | 5.79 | 5.66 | 6.03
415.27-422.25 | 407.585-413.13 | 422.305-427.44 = 0.037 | 5.81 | 5.72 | 6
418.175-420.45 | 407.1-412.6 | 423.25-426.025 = 0.070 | 5.8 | 5.67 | 6.18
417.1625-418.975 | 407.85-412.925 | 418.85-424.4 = 0.076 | 5.84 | 5.52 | 5.96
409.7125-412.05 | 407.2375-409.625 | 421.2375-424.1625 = 0.087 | 6.05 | 5.58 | 6.04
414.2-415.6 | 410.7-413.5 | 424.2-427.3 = 0.076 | 5.79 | 5.46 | 6.12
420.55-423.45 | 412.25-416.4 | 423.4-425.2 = 0.053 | 5.68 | 5.97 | 6.44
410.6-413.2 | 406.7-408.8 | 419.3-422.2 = 0.039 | 5.93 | 5.75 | 6.01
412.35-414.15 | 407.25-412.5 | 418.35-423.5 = -0.017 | 5.79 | 5.91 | 5.86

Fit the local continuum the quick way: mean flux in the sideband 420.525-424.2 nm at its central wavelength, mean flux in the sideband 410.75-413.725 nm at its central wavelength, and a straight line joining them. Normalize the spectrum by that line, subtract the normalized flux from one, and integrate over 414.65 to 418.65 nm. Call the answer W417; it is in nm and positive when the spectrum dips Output 0.268 nm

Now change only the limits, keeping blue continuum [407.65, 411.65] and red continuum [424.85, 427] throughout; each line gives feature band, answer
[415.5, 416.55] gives 0.080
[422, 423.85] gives 0.082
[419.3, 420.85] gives 0.064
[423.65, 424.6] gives -0.069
